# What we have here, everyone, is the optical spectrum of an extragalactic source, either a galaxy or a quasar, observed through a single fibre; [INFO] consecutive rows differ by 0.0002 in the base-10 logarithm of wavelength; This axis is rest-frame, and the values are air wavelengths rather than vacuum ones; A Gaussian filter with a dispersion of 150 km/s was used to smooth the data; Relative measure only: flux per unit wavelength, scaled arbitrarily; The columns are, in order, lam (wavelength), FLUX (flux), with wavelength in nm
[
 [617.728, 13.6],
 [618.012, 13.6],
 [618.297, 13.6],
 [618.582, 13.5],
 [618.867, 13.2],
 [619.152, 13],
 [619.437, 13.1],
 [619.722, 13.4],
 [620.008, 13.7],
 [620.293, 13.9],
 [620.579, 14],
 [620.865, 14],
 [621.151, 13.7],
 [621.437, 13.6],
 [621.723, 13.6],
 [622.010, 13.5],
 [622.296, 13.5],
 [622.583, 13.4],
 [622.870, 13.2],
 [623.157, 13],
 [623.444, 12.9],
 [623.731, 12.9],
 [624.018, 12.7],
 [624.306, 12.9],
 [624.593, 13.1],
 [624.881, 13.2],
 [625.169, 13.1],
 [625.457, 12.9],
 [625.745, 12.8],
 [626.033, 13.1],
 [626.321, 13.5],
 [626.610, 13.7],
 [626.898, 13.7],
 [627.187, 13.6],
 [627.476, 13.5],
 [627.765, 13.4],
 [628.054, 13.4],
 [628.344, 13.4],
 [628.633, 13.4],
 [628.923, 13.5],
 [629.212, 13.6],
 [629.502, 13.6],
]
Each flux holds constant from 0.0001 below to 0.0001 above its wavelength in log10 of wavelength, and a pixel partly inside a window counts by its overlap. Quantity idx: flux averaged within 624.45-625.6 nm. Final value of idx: 13.1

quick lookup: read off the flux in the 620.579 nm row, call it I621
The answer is 14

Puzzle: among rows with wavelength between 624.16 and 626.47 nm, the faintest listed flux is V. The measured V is 12.8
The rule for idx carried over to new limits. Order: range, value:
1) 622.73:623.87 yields 13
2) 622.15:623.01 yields 13.4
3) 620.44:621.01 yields 14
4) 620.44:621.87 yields 13.8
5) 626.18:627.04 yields 13.6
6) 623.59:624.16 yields 12.8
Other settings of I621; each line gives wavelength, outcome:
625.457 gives 12.9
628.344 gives 13.4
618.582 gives 13.5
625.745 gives 12.8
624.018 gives 12.7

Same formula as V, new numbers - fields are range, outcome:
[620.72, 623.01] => 13.2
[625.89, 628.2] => 13.1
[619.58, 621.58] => 13.4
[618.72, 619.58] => 13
